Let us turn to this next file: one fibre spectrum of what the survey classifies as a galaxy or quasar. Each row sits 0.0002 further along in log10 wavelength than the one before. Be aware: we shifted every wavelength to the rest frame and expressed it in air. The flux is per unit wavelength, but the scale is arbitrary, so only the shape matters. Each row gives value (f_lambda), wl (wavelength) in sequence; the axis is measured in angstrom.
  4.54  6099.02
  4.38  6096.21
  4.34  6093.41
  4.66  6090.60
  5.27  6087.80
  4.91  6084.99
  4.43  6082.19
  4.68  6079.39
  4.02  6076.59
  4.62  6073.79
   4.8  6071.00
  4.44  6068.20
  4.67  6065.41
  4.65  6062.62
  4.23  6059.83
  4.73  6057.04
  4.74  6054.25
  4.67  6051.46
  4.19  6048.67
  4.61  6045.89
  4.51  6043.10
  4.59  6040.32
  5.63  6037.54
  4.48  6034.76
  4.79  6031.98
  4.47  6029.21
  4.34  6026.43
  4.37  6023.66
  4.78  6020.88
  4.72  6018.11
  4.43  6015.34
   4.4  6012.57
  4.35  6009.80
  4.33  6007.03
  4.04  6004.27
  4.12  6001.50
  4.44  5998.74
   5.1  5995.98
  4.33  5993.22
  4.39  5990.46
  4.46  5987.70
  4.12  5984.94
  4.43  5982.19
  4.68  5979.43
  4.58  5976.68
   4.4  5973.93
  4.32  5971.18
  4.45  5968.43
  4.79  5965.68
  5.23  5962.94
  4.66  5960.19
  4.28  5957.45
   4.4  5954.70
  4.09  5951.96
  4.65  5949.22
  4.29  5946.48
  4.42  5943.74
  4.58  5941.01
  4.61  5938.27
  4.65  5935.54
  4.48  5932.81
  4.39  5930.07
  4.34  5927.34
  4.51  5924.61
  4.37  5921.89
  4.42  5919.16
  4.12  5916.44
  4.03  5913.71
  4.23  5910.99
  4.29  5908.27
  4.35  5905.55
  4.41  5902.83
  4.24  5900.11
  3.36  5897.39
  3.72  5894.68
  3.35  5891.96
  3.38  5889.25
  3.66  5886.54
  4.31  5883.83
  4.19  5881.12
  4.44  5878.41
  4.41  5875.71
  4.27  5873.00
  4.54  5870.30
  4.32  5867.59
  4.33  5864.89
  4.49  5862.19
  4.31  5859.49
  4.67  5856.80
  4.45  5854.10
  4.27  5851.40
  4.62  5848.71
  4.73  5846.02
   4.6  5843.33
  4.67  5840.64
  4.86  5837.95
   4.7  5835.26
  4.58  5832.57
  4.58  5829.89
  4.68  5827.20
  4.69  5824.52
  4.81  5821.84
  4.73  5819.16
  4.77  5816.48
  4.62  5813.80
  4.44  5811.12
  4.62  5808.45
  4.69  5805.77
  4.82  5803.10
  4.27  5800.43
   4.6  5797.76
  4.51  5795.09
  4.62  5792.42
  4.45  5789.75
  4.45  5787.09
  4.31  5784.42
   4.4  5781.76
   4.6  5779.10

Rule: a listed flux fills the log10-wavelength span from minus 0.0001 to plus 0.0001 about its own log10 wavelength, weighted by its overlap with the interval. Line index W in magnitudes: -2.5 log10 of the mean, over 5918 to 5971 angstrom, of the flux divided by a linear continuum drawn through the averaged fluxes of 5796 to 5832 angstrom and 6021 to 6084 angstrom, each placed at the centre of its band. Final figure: 0.025 mag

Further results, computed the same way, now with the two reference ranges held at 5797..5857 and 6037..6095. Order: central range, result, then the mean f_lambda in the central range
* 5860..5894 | 0.12 mag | 4.14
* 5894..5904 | 0.18 mag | 3.94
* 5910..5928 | 0.08 mag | 4.29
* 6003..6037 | 0.03 mag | 4.49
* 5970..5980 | 0.03 mag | 4.49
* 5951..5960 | 0.07 mag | 4.32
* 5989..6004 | 0.04 mag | 4.44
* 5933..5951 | 0.02 mag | 4.52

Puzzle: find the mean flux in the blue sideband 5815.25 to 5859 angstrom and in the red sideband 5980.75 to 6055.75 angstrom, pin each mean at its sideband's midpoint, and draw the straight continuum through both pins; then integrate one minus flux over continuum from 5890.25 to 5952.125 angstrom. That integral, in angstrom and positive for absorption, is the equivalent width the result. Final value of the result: 4.4 angstrom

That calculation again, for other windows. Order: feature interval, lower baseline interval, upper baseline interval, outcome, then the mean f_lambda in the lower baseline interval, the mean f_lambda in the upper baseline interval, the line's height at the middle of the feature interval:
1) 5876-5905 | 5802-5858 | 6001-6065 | 4.26 angstrom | 4.65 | 4.54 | 4.61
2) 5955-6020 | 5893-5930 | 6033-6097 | -1.20 angstrom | 4.18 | 4.62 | 4.4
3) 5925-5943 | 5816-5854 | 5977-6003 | 0.09 angstrom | 4.65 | 4.46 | 4.53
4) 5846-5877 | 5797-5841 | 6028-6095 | 1.41 angstrom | 4.65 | 4.63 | 4.65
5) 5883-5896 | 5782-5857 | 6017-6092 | 2.67 angstrom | 4.6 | 4.63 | 4.61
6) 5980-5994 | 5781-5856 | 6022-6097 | 0.71 angstrom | 4.59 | 4.6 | 4.6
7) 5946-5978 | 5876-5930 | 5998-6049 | -1.58 angstrom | 4.1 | 4.51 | 4.3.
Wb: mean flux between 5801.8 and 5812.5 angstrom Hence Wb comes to 4.64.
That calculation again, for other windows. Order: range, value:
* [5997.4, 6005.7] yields 4.2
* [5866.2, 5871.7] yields 4.43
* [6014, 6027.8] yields 4.53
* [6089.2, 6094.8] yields 4.5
